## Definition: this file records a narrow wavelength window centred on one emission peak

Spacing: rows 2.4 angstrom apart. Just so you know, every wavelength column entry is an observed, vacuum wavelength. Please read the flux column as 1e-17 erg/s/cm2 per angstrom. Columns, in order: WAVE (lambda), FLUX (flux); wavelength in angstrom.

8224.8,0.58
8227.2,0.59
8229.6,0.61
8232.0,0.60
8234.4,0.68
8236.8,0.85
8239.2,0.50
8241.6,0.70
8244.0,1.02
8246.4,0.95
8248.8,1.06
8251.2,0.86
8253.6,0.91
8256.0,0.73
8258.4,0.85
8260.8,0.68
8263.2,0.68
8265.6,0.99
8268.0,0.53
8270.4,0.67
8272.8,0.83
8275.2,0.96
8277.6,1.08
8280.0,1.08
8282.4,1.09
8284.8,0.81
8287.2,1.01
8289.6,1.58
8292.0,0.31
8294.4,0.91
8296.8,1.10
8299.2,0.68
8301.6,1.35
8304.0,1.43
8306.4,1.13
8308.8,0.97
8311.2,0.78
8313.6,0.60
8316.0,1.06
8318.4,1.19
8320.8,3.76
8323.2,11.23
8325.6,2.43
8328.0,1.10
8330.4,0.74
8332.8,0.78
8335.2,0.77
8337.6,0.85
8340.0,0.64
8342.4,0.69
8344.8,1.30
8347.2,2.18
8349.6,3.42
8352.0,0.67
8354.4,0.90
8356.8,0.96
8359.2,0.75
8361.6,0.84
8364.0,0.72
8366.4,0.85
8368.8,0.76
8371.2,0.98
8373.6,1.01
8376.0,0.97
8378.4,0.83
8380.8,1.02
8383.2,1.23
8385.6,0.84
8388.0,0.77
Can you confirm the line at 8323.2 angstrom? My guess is Halpha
